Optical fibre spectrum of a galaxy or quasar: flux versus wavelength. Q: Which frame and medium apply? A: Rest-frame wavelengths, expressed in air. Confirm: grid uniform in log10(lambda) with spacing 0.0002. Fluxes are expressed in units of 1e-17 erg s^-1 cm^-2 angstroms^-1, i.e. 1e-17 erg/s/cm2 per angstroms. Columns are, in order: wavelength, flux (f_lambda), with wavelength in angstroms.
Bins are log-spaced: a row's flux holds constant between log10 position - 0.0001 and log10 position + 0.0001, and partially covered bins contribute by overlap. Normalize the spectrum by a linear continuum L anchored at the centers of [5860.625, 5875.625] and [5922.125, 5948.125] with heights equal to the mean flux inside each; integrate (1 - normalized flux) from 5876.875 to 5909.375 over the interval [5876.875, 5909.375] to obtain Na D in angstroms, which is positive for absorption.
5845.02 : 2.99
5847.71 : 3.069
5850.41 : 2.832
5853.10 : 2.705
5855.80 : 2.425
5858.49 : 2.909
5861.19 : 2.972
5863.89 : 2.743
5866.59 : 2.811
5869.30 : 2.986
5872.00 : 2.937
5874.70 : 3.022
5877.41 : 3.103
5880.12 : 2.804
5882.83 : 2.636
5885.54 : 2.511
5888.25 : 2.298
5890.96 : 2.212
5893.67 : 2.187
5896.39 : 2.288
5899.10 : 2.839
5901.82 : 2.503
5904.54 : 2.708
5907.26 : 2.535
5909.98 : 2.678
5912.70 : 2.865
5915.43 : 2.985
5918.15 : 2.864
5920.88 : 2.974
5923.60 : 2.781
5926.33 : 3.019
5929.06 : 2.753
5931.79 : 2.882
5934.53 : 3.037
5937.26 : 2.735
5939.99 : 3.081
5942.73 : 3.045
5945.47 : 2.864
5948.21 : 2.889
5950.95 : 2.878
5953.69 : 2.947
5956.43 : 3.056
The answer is 4.1 angstroms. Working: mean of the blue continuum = 2.91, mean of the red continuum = 2.91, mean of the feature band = 2.54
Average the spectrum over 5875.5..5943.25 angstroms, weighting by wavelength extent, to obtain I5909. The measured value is 2.73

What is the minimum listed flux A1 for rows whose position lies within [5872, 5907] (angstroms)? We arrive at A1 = 2.187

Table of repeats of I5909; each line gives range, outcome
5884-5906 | 2.45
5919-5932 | 2.88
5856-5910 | 2.68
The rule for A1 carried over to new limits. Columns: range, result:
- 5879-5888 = 2.511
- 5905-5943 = 2.535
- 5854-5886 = 2.425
